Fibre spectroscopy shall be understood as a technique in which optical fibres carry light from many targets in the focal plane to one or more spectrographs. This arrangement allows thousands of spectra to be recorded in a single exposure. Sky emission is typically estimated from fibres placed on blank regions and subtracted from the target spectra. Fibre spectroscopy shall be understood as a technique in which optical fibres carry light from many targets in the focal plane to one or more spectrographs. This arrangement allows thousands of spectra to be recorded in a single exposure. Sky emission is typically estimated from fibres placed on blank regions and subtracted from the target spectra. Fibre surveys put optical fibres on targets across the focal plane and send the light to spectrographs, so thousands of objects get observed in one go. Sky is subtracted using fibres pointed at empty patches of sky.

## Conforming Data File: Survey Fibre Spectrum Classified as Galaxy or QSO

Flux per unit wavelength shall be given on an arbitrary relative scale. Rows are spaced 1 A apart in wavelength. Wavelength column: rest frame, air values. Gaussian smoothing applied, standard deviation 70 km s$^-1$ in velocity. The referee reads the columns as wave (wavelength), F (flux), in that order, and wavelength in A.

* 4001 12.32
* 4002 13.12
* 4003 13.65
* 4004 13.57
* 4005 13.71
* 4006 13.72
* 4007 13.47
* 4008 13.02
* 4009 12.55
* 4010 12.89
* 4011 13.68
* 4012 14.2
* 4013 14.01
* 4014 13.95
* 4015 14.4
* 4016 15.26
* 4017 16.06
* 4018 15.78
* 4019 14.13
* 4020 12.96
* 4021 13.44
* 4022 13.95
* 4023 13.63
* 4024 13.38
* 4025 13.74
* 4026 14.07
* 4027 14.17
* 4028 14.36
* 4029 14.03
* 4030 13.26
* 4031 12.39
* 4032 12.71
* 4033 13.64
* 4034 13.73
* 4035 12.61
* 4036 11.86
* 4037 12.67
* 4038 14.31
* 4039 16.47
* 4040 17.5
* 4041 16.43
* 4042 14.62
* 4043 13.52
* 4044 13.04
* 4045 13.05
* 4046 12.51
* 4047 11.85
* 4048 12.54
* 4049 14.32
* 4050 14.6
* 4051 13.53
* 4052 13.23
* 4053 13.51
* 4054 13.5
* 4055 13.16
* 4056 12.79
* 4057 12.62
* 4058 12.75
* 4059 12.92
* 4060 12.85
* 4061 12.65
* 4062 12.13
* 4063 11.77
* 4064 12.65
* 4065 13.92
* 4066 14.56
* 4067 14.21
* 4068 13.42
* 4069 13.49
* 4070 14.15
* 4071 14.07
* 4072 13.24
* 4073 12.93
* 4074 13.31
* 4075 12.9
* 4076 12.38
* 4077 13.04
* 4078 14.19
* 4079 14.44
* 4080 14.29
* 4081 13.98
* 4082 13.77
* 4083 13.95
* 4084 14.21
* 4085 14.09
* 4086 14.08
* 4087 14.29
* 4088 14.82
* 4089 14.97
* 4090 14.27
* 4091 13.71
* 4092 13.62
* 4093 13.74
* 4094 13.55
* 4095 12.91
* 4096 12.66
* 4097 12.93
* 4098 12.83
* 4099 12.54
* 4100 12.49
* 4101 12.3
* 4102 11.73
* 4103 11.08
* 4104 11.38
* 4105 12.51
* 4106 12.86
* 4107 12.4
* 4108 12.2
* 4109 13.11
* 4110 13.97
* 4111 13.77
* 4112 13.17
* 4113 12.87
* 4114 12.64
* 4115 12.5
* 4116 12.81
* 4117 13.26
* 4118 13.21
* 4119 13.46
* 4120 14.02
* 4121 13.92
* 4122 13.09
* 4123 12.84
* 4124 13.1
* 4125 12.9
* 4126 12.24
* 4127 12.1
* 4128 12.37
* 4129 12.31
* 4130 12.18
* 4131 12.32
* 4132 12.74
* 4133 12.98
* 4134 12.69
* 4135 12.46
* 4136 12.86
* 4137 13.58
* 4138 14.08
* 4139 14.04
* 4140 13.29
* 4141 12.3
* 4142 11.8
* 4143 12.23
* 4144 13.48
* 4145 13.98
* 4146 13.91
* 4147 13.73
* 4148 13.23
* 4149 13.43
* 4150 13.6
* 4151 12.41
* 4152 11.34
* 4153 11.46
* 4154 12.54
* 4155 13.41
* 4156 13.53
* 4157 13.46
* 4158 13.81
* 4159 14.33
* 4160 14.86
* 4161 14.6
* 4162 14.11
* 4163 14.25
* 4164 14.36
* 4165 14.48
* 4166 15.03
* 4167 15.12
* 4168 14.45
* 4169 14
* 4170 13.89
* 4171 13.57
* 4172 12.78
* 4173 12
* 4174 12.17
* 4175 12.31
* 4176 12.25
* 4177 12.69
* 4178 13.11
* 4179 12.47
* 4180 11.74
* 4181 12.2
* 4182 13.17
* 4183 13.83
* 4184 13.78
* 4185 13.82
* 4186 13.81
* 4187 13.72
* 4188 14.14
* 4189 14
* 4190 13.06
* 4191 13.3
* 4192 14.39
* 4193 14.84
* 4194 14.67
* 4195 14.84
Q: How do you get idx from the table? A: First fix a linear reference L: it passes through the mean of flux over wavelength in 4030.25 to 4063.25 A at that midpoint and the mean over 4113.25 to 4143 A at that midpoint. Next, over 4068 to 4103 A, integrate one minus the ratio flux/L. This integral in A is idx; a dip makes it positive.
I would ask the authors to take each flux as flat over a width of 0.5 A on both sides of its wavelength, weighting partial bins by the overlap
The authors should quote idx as -0.9 A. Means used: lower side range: 13.4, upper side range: 12.9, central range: 13.5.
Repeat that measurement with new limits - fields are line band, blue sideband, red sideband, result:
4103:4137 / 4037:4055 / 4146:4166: 2.2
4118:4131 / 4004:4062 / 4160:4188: 0.7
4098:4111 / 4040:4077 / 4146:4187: 0.9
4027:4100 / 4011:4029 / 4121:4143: 0.5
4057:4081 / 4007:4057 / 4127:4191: 0.5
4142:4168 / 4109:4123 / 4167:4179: -0.9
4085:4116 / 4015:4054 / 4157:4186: 1.4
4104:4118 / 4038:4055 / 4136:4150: 0.7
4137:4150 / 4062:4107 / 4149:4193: 0.1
